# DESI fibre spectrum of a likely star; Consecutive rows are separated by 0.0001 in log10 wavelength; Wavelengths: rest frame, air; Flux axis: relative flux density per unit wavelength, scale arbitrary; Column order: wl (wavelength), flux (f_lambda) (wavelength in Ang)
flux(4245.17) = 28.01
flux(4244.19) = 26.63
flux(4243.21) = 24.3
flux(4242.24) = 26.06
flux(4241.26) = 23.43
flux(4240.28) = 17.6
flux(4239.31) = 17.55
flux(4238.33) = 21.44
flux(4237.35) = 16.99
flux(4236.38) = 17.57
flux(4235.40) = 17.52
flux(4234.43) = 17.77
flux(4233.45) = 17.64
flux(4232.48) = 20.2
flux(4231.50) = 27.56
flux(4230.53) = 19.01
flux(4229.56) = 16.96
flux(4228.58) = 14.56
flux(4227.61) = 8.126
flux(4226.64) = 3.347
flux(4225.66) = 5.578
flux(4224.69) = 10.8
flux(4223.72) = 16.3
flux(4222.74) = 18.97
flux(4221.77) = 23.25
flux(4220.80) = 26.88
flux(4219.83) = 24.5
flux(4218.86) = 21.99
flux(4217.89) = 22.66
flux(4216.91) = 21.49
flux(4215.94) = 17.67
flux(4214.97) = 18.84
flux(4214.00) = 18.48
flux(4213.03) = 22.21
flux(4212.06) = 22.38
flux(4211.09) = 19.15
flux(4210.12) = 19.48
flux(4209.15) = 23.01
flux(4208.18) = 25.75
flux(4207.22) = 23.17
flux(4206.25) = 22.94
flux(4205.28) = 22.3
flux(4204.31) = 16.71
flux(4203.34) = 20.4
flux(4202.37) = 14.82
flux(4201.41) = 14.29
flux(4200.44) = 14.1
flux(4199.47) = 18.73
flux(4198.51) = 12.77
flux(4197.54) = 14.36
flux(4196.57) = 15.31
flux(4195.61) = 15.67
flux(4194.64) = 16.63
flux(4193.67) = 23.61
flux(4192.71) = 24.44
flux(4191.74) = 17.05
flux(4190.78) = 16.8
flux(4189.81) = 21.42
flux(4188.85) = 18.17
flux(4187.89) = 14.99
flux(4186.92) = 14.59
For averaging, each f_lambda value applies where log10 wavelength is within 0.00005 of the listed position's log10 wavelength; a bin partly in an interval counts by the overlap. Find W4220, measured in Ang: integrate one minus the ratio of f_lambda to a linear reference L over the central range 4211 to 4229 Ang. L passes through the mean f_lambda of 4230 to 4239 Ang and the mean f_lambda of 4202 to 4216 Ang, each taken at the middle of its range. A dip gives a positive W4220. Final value 2.2 Ang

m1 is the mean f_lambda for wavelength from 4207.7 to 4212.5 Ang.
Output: 22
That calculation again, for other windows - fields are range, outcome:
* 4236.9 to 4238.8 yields 19.2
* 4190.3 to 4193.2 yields 19.5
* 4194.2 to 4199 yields 14.9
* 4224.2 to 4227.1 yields 6.62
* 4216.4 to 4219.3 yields 22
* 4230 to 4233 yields 22.2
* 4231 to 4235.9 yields 20.1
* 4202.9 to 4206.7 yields 20.5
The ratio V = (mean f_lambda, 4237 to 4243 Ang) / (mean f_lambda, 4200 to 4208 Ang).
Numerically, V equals 1.10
